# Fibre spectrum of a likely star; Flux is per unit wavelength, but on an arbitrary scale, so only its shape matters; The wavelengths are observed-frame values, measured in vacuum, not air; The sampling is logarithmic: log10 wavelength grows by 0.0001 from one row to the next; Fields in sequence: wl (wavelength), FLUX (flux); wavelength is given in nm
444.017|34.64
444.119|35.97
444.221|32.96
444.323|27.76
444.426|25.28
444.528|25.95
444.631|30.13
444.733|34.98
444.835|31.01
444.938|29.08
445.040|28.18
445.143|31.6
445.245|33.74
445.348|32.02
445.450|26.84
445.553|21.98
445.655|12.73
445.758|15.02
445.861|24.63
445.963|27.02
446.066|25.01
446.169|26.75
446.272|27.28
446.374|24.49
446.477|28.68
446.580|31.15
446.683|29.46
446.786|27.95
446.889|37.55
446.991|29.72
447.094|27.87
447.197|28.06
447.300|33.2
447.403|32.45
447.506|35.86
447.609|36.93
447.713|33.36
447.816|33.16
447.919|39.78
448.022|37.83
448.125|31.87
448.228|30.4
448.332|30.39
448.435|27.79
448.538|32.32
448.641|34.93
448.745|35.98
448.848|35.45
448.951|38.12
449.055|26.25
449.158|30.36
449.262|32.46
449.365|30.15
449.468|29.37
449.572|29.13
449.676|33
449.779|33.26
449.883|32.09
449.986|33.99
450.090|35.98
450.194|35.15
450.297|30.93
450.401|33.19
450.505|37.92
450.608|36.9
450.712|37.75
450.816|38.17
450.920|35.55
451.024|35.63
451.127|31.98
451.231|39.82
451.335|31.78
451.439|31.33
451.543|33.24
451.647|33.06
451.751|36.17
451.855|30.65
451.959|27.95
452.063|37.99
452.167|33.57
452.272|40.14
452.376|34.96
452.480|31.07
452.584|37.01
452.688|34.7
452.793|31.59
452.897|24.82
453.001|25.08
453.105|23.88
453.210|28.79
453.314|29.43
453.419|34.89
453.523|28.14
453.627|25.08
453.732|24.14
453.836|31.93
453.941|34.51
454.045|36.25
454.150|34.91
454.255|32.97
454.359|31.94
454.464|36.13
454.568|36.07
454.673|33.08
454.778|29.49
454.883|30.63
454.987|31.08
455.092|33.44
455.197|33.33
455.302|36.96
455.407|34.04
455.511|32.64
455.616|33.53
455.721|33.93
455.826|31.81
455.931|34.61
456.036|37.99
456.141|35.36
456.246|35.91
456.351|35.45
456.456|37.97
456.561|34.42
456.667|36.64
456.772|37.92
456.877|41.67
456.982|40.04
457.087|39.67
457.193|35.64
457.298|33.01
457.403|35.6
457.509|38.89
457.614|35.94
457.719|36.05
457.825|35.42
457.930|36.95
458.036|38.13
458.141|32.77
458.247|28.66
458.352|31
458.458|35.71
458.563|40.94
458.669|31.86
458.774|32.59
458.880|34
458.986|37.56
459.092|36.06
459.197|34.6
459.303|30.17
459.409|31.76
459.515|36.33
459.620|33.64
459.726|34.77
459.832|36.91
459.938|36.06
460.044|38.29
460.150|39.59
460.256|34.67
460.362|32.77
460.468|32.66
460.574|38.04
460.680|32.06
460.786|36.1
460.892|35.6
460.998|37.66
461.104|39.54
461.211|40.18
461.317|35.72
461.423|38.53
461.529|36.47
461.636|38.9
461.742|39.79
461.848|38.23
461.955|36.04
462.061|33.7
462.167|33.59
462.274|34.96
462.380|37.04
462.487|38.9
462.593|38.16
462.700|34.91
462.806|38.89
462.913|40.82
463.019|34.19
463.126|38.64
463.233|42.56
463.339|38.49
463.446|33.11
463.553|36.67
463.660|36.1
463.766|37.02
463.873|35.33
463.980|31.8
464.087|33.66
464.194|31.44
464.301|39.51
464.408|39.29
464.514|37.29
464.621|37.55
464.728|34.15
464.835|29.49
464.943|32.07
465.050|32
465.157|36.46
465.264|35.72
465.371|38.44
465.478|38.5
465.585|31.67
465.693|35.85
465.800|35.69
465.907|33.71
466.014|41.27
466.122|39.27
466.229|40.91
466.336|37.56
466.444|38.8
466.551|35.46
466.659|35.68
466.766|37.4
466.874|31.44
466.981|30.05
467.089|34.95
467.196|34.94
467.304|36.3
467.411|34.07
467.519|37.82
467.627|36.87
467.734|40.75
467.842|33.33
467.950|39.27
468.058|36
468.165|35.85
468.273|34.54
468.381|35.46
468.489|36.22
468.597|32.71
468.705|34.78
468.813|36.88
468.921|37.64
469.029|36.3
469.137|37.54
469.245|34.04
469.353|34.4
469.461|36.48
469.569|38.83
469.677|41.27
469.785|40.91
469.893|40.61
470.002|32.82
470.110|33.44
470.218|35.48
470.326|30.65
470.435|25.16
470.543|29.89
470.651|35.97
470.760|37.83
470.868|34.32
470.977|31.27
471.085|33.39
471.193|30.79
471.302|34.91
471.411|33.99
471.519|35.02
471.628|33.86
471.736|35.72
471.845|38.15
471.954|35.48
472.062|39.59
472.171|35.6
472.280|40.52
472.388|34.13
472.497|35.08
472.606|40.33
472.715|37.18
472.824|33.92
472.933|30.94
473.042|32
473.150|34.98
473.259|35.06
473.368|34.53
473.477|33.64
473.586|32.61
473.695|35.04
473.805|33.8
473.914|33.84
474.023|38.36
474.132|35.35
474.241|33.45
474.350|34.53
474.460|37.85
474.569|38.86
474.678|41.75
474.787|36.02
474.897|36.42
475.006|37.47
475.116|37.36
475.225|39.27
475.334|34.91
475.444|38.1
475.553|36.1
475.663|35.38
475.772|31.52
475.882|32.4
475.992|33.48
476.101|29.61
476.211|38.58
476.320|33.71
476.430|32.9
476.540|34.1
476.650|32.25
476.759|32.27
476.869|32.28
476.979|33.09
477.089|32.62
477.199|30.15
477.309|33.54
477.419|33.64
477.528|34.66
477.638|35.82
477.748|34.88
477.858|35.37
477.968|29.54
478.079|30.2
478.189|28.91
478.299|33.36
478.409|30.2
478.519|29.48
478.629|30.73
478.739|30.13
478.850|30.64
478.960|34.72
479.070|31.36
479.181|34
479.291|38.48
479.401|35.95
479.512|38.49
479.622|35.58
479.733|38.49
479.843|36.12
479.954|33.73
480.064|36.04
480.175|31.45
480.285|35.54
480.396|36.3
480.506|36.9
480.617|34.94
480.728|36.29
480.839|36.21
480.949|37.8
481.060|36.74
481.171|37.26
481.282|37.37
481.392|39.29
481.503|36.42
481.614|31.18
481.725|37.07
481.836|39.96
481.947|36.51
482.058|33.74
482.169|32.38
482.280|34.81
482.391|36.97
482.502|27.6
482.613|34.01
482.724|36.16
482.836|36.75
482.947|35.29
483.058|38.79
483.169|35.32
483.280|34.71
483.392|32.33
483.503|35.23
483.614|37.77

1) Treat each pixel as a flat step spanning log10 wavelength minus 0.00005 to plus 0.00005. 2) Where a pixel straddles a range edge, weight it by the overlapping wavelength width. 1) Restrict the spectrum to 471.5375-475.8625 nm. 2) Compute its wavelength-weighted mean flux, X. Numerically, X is 35.8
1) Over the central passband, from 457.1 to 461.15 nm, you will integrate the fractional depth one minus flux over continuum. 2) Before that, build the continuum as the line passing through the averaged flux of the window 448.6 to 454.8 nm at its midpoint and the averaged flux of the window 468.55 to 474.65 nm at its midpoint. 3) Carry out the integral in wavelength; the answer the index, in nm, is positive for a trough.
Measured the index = -0.18 nm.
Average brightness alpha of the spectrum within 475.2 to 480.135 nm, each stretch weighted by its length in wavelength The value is 33.7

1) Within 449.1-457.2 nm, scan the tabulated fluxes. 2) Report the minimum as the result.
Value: 23.88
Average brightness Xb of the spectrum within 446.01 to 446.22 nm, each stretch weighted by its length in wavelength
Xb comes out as 25.8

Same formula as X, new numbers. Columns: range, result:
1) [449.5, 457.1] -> 33.6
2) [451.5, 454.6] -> 32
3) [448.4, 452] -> 33.4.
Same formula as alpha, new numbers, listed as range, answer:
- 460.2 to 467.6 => 36.2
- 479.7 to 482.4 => 35.9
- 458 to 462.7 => 35.7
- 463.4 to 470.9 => 35.6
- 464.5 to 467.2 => 35.6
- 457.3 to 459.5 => 34.7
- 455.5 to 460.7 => 35.4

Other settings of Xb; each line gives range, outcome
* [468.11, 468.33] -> 35.3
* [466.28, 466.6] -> 37.4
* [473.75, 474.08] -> 35.3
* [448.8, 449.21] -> 32.5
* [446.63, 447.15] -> 30.5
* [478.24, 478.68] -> 31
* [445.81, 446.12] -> 25.6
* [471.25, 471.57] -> 34.6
